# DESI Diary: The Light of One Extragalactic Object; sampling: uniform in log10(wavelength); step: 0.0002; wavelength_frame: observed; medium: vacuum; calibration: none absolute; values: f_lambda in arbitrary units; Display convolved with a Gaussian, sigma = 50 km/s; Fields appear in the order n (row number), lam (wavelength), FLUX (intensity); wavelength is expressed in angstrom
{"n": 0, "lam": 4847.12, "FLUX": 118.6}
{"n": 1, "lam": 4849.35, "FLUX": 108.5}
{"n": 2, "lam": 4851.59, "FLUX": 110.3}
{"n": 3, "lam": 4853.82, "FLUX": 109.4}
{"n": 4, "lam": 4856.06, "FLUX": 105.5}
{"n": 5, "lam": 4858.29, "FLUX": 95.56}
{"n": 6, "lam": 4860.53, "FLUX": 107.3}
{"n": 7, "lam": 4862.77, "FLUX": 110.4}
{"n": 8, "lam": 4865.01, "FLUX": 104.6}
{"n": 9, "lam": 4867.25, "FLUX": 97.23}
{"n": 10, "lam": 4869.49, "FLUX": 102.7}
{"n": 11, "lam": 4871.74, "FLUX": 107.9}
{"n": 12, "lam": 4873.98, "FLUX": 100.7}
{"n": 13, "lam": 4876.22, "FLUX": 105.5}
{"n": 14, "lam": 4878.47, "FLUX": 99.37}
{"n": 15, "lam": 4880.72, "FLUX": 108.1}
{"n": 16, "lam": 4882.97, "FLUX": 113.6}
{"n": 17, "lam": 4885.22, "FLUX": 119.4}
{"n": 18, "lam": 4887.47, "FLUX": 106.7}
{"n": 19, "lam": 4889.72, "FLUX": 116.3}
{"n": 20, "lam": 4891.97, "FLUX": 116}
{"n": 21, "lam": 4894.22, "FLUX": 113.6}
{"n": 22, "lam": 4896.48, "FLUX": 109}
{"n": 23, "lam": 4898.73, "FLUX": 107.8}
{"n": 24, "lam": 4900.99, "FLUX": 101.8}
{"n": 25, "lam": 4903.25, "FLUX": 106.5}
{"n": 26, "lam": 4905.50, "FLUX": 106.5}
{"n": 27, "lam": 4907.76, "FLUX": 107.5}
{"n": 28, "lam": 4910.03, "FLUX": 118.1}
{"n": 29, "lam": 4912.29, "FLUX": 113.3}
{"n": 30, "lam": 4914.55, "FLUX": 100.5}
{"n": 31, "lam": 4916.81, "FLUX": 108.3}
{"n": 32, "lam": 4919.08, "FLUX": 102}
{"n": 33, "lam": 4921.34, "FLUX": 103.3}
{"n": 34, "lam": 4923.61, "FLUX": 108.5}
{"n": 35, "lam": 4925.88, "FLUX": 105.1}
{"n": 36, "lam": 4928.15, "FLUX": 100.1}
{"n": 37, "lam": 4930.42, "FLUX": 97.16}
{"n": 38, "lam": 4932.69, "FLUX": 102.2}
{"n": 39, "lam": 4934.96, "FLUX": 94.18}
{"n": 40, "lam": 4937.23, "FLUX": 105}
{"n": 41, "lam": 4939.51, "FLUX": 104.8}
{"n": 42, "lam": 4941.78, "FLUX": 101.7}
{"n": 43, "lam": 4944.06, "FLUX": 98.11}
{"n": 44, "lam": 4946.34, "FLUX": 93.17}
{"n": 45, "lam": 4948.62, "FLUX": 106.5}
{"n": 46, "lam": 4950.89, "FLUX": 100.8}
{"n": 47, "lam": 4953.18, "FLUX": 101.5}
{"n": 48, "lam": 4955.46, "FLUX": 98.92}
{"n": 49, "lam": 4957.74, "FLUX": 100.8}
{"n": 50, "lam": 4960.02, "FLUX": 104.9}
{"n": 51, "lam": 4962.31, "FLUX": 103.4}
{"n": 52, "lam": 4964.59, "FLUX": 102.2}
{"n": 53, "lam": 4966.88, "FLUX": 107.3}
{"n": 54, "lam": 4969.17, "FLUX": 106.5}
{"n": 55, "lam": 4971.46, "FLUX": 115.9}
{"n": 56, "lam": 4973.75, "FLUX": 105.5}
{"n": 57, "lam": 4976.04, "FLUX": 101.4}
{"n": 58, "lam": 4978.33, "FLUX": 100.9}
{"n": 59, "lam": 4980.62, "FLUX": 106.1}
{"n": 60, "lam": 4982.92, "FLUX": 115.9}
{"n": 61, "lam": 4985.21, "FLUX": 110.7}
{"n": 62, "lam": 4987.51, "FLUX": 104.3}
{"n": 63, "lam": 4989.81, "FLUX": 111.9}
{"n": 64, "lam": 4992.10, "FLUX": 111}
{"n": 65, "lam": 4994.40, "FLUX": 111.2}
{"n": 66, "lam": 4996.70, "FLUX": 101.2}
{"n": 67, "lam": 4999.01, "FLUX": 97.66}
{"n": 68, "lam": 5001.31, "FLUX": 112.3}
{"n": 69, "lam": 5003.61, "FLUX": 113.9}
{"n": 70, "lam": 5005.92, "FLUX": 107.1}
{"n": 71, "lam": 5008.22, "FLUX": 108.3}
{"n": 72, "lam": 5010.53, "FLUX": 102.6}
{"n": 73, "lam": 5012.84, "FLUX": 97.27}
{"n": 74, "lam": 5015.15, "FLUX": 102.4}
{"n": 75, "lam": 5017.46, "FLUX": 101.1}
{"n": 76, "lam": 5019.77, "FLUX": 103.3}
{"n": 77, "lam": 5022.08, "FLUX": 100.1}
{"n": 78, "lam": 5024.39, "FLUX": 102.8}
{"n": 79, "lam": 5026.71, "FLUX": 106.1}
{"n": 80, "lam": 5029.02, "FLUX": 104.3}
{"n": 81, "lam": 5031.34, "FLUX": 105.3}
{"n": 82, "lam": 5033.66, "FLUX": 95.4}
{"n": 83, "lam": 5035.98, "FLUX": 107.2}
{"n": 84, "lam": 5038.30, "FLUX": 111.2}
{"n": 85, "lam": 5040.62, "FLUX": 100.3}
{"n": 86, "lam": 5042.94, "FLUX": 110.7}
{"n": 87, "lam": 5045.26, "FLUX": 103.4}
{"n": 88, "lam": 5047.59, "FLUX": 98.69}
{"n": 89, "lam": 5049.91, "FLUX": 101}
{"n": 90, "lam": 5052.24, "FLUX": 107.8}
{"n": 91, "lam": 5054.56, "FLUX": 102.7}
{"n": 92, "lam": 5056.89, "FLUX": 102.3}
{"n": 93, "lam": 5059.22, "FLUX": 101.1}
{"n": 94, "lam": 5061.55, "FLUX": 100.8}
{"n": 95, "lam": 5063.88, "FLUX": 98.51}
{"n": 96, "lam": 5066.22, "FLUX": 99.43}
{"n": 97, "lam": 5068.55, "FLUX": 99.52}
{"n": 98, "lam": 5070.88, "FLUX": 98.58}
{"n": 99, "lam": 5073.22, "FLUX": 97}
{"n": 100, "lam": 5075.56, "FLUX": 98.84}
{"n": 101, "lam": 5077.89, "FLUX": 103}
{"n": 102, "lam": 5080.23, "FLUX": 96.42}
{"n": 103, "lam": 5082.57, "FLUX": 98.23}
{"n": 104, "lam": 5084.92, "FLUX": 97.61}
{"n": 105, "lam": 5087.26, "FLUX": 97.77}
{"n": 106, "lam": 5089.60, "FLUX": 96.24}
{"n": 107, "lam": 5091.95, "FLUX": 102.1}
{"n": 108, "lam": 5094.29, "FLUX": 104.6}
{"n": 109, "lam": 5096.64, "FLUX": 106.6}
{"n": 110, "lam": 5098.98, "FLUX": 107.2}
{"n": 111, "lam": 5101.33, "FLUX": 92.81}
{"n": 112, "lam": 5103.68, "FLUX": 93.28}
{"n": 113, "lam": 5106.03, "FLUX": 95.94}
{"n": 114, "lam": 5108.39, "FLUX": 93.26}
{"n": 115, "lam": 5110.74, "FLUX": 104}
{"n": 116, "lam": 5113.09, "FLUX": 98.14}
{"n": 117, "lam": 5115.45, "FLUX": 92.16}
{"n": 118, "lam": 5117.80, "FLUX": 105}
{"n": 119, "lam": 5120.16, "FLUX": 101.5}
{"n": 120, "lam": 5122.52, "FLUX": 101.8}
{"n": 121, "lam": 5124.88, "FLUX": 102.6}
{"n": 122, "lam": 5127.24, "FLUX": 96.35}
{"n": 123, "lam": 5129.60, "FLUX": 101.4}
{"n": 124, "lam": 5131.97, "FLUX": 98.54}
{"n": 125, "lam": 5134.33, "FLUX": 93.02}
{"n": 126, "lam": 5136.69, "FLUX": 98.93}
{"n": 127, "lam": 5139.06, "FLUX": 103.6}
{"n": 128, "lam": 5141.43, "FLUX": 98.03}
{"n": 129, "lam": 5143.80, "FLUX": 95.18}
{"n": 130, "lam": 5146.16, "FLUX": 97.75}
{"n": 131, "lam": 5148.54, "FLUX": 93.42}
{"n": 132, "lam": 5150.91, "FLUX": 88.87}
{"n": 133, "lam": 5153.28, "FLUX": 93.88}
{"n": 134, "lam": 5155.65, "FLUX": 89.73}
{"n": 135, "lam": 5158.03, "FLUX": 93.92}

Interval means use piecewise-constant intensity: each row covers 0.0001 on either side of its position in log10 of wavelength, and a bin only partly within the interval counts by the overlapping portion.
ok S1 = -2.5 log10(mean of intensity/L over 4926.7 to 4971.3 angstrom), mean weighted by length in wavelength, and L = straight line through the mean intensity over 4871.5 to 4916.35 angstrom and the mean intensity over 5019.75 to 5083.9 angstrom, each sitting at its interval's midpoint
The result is 0.05 mag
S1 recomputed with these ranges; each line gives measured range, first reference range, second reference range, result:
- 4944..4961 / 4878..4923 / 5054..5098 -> 0.06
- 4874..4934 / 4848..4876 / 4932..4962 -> -0.04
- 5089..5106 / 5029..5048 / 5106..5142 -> 0.00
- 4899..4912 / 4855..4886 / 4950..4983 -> -0.03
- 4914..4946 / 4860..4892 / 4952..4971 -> 0.03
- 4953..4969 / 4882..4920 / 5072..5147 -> 0.04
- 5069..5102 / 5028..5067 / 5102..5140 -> 0.01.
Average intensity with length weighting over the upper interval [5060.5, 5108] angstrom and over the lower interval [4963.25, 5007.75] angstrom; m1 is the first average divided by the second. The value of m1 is 0.9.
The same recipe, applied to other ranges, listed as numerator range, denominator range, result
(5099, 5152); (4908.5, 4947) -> 0.95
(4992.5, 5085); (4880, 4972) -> 0.97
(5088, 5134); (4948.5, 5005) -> 0.94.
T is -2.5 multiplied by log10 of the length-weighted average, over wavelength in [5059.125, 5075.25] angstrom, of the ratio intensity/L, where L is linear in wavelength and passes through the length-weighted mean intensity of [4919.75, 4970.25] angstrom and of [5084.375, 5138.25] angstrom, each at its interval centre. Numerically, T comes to 0.01 mag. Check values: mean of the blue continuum 102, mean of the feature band 99.1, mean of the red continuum 99.2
